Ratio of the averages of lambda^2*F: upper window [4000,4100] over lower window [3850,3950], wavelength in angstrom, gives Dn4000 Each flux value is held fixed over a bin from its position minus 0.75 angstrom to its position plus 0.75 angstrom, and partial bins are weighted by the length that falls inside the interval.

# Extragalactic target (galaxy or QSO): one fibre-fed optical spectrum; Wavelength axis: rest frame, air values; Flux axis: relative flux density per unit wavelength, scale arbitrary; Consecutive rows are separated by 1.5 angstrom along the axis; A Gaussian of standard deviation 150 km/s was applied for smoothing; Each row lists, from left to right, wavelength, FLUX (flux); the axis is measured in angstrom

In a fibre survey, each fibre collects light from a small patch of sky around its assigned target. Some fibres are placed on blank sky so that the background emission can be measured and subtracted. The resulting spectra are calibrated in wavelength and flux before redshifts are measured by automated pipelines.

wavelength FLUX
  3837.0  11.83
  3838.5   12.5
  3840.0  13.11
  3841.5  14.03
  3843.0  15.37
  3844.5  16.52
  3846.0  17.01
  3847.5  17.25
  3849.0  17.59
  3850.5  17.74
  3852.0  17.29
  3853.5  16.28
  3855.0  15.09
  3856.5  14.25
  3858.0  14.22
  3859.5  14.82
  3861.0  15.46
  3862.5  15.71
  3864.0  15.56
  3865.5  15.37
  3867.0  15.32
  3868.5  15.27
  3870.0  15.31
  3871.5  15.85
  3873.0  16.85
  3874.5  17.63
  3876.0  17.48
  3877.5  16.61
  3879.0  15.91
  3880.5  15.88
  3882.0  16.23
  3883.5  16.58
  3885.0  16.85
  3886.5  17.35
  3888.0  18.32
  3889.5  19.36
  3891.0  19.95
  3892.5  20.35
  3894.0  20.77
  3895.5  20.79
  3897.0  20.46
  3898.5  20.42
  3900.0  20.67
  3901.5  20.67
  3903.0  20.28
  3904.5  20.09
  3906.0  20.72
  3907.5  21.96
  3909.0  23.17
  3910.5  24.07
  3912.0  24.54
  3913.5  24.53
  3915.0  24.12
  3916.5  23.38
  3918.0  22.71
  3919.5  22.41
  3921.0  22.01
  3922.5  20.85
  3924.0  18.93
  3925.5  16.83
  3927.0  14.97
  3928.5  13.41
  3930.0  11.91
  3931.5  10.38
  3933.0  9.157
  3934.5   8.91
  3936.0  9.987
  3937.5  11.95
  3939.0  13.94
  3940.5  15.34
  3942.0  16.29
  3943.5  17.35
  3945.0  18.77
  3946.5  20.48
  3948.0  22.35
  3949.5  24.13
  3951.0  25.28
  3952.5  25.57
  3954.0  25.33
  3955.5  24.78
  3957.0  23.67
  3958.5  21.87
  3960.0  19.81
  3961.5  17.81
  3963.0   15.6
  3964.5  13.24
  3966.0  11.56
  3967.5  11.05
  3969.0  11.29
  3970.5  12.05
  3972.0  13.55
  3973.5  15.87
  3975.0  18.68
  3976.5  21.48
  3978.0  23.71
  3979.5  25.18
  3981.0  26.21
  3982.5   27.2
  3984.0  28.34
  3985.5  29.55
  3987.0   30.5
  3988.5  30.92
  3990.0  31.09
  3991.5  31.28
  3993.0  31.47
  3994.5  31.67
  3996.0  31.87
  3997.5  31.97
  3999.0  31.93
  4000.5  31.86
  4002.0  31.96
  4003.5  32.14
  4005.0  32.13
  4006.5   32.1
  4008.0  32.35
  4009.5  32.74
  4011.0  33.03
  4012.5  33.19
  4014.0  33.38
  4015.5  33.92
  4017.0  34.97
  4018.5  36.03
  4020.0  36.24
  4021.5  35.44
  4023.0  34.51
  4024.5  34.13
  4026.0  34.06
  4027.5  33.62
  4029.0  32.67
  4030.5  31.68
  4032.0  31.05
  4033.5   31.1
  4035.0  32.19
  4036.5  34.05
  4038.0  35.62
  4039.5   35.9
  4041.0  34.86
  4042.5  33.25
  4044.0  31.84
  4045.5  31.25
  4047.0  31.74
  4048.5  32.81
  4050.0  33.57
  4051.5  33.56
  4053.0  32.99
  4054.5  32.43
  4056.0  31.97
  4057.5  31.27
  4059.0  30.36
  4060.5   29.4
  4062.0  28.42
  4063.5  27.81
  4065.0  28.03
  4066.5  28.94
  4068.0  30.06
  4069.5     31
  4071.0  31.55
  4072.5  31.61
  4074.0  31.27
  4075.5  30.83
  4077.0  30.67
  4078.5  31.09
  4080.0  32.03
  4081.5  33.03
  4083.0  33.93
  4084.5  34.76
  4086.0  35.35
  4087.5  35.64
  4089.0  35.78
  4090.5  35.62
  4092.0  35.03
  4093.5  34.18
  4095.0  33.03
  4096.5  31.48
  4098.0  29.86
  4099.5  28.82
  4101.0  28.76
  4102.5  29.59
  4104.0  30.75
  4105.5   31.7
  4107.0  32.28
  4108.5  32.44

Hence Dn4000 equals 1.98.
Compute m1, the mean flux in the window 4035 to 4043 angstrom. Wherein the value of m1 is 34.5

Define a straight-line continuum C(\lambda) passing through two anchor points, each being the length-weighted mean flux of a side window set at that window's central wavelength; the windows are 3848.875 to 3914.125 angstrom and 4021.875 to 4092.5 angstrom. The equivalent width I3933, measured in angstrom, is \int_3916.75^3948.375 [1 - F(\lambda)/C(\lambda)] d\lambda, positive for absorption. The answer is 8.6 angstrom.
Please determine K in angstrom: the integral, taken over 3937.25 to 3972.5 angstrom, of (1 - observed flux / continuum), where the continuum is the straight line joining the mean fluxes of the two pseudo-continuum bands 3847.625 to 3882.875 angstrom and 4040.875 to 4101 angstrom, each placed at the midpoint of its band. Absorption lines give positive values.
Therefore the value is 7.3 angstrom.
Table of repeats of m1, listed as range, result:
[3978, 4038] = 32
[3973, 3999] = 27.7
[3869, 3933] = 19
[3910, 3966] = 18.7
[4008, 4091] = 32.7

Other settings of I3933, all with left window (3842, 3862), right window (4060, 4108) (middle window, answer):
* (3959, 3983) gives 6.4 angstrom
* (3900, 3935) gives 1.8 angstrom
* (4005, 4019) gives -3.4 angstrom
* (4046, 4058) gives -1.2 angstrom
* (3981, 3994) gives -2.4 angstrom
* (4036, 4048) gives -2.0 angstrom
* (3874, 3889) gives 0.9 angstrom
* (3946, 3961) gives -0.3 angstrom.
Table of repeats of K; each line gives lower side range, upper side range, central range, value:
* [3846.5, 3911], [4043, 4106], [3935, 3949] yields 3.8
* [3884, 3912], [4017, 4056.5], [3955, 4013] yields 7.1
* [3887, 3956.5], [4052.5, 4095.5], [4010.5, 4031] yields -4.8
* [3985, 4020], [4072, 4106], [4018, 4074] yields 0.1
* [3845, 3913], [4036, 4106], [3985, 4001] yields -3.0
